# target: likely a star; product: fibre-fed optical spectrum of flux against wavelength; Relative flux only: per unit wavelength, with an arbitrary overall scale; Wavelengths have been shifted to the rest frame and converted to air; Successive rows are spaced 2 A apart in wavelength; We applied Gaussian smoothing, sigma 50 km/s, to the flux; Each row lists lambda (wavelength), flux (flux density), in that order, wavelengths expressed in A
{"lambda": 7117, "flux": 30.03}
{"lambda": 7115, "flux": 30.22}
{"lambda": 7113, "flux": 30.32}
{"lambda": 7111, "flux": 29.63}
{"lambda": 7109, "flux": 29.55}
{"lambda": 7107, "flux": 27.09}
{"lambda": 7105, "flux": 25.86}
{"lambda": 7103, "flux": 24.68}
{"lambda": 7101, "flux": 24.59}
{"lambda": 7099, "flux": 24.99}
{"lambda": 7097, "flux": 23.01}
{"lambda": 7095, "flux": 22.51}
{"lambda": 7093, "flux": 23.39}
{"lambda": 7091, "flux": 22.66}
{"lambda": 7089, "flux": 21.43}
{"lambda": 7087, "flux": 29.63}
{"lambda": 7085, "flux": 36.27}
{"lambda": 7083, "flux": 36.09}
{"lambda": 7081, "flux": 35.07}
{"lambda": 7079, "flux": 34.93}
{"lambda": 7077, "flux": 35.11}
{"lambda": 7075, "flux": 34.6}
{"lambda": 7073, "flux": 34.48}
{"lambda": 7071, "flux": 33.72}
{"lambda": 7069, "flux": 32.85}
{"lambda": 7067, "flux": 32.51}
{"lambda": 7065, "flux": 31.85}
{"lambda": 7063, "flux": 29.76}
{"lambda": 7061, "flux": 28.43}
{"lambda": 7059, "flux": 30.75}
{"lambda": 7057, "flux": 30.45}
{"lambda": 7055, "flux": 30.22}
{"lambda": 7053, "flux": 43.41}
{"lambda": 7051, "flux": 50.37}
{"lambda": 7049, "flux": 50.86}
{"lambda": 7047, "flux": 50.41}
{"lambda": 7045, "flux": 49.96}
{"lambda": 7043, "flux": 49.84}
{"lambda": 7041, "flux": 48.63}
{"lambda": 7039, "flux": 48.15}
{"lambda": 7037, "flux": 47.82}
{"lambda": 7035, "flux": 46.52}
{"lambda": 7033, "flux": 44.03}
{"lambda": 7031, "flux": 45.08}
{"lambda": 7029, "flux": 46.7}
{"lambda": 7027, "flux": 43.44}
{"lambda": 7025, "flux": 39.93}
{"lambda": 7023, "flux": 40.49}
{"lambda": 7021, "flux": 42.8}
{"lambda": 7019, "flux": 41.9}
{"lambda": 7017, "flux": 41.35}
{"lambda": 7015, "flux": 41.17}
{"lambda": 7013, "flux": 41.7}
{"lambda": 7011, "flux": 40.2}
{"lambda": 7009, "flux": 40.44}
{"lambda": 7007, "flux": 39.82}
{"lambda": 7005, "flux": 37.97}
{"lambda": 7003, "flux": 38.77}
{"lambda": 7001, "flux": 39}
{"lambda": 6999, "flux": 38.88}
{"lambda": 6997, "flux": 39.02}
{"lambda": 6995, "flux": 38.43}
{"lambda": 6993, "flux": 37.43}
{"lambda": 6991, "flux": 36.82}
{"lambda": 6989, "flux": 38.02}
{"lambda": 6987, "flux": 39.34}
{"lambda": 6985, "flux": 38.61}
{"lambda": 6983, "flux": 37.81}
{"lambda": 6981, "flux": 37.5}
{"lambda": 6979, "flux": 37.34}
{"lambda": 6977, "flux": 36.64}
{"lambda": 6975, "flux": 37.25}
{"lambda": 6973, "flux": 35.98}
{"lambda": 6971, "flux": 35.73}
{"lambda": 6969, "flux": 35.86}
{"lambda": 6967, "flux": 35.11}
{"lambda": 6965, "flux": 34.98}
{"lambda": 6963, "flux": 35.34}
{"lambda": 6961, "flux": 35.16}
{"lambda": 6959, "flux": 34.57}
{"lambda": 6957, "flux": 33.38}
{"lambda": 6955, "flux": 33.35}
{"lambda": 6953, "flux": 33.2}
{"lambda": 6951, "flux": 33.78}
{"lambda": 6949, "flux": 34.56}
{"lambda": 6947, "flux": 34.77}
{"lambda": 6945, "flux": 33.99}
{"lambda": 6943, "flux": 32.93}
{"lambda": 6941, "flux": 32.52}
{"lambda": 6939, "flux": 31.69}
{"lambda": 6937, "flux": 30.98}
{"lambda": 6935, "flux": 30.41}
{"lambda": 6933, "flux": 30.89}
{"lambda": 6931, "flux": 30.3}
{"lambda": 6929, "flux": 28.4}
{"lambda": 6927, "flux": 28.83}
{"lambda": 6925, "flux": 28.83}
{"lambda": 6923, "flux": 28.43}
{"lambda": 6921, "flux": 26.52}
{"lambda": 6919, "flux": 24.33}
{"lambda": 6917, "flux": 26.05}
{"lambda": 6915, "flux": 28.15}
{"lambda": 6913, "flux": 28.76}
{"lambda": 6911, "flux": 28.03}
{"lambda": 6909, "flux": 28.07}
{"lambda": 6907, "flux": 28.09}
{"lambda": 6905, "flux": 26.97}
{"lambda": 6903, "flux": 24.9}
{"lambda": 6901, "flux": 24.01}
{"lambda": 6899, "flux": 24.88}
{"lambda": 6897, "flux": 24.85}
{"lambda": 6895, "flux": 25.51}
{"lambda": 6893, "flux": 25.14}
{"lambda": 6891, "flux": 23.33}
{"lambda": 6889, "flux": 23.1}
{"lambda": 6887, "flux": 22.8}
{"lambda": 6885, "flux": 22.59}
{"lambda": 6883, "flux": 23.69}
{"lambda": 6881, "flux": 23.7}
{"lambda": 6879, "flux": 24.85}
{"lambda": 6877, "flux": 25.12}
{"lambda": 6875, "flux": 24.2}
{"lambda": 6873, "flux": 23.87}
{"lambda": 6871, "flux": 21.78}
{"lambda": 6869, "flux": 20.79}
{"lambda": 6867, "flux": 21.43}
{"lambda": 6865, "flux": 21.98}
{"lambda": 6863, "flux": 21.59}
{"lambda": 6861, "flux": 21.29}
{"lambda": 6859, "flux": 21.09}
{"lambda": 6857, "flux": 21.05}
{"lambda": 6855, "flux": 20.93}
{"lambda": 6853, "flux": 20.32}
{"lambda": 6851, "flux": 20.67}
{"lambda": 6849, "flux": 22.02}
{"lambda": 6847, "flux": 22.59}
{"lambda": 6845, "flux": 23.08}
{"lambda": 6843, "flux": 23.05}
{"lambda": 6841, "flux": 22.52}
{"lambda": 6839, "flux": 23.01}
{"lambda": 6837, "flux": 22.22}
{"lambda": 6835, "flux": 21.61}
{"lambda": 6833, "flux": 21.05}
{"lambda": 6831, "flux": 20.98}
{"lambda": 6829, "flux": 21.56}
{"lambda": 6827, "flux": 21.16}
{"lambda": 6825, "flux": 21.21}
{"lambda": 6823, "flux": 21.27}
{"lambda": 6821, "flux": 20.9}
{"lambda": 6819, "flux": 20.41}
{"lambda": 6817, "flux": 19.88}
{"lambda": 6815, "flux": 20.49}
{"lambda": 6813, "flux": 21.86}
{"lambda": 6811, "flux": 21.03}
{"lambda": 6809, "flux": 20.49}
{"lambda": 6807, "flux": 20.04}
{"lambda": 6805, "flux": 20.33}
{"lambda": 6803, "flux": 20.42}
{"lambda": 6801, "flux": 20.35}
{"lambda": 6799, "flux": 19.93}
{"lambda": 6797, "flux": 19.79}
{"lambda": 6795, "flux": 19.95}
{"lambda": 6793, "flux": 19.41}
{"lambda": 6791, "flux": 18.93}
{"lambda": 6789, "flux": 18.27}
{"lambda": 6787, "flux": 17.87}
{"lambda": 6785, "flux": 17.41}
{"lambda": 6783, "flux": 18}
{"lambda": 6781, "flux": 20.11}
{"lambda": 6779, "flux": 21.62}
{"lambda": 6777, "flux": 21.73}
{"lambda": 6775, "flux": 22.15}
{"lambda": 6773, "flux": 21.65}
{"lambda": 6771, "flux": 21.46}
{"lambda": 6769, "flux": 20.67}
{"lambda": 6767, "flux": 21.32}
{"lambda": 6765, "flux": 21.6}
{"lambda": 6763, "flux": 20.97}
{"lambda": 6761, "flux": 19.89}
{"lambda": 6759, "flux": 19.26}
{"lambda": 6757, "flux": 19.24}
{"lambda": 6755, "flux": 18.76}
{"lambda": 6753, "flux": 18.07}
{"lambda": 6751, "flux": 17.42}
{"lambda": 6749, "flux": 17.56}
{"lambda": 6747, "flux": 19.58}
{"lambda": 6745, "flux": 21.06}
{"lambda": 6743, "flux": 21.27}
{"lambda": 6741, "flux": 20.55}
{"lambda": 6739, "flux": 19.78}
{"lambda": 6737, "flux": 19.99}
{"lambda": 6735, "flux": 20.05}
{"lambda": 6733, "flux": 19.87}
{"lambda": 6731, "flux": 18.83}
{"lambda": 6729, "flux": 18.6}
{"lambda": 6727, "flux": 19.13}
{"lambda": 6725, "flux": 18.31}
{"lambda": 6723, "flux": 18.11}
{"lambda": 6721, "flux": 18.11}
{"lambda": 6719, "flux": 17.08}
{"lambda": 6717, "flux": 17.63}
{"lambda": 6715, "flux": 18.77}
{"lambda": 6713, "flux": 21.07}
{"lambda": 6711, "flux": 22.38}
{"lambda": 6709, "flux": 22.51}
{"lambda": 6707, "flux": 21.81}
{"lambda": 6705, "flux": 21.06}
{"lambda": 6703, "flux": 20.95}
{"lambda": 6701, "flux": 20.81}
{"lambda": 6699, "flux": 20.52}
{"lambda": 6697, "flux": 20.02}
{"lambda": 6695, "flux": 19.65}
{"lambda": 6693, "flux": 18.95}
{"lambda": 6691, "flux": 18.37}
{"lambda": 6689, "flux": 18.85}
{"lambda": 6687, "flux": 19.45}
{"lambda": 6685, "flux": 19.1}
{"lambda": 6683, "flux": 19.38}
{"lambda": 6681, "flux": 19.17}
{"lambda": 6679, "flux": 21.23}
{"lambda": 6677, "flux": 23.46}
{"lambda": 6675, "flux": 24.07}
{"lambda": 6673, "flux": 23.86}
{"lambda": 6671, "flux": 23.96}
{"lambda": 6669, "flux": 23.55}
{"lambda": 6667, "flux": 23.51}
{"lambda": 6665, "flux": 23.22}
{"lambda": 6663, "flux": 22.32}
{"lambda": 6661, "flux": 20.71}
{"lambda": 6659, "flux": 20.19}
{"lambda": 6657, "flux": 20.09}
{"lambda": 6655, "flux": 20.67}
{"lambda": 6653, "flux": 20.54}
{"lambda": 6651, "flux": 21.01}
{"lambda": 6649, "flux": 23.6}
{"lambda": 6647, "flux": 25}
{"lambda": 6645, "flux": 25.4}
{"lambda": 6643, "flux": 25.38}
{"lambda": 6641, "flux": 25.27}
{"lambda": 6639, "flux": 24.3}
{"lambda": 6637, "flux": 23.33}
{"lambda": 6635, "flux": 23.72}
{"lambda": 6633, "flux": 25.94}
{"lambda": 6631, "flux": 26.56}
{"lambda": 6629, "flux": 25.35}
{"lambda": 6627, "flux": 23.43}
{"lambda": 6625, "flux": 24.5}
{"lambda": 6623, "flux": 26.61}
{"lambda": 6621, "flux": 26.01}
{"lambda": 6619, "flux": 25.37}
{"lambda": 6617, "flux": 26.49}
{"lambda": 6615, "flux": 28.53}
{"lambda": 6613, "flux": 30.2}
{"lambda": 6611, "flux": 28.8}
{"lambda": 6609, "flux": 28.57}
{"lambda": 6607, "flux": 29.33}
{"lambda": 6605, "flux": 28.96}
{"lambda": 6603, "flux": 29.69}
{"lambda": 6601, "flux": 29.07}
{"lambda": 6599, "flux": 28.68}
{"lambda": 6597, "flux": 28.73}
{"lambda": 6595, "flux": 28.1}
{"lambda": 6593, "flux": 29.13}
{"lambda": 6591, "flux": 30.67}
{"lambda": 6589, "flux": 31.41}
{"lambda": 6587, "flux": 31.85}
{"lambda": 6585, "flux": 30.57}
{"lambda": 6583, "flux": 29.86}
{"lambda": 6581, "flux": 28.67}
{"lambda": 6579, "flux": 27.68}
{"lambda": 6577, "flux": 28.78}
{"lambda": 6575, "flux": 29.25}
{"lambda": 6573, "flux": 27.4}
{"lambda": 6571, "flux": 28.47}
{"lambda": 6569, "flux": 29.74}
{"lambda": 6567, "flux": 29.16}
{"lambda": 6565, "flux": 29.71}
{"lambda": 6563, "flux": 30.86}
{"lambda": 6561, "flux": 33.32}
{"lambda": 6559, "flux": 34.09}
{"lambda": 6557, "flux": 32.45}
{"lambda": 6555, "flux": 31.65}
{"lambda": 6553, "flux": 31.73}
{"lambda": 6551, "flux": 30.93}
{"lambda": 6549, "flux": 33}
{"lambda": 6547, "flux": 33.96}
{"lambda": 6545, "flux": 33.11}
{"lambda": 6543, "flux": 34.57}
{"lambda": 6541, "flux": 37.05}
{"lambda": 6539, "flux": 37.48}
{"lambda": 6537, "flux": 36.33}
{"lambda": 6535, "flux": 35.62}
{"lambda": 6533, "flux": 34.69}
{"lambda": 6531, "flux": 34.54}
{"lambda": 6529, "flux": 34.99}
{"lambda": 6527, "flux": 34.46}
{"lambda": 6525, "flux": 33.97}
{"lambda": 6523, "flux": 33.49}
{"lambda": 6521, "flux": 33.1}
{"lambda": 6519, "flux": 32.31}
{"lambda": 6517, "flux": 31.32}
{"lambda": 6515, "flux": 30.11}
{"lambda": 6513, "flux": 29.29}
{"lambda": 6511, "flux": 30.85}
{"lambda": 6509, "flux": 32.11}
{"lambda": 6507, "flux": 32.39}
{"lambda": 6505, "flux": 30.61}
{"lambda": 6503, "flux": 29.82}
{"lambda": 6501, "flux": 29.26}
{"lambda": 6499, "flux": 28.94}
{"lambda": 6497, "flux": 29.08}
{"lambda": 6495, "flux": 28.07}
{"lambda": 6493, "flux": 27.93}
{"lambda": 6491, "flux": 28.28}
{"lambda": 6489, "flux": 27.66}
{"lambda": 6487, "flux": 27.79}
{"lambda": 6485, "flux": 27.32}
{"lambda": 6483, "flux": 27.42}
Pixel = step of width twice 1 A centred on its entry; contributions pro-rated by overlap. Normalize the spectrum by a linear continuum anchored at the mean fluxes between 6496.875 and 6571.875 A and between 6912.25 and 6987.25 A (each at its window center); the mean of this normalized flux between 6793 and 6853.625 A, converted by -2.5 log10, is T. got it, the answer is 0.476 mag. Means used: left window 32.4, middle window 21.1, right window 32.9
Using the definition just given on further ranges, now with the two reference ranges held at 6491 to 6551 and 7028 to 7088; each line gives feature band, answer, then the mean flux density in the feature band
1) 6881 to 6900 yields 0.48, 24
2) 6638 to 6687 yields 0.46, 22.4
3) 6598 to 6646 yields 0.25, 26.6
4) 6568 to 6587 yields 0.14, 29.1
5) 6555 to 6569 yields 0.05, 31.5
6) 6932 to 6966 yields 0.14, 33.3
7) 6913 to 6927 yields 0.35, 27.3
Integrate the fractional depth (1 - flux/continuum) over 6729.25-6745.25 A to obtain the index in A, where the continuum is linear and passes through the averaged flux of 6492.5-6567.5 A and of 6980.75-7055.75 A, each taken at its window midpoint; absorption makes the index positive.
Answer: 7.2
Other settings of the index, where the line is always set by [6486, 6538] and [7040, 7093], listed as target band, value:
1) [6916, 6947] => 4.5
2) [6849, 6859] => 3.9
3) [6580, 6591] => 0.5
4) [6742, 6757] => 6.4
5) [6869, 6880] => 3.4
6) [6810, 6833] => 8.8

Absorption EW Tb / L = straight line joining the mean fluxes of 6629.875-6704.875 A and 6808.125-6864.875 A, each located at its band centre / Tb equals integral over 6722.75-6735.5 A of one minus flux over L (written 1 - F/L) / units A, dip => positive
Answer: 1.6 A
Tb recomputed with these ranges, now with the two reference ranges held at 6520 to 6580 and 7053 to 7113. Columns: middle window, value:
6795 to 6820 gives 8.65 A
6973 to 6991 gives -4.38 A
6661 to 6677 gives 4.30 A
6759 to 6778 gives 6.19 A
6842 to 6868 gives 7.83 A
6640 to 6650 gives 2.22 A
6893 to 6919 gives 3.64 A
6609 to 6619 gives 1.24 A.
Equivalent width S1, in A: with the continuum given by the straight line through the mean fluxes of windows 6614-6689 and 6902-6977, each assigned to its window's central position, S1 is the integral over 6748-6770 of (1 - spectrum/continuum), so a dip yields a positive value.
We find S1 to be 5.7 A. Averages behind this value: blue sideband 23.3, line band 19.5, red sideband 31.5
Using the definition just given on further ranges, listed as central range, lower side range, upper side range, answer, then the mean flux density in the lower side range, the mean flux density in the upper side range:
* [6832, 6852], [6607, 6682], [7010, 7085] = 6.1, 24.2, 40.1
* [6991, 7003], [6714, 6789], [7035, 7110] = -2.9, 19.5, 34.4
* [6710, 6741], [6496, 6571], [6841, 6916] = 9.4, 32.4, 23.7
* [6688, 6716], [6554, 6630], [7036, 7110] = 9.1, 29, 34.2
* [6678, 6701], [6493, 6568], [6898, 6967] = 8.7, 32.3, 30.4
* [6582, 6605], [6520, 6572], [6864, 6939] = 1.7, 33.2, 25.9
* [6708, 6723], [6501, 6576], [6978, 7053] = 6.9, 32.3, 42.4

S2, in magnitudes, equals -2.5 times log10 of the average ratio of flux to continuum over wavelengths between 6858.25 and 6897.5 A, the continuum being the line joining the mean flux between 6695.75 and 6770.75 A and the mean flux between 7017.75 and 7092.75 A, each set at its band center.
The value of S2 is 0.22 mag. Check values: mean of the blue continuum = 19.8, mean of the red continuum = 38.5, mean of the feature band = 23.1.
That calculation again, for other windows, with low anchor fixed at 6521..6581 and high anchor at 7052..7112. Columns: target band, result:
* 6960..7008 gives -0.22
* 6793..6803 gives 0.49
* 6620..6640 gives 0.27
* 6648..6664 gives 0.45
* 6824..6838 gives 0.41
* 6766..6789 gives 0.48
